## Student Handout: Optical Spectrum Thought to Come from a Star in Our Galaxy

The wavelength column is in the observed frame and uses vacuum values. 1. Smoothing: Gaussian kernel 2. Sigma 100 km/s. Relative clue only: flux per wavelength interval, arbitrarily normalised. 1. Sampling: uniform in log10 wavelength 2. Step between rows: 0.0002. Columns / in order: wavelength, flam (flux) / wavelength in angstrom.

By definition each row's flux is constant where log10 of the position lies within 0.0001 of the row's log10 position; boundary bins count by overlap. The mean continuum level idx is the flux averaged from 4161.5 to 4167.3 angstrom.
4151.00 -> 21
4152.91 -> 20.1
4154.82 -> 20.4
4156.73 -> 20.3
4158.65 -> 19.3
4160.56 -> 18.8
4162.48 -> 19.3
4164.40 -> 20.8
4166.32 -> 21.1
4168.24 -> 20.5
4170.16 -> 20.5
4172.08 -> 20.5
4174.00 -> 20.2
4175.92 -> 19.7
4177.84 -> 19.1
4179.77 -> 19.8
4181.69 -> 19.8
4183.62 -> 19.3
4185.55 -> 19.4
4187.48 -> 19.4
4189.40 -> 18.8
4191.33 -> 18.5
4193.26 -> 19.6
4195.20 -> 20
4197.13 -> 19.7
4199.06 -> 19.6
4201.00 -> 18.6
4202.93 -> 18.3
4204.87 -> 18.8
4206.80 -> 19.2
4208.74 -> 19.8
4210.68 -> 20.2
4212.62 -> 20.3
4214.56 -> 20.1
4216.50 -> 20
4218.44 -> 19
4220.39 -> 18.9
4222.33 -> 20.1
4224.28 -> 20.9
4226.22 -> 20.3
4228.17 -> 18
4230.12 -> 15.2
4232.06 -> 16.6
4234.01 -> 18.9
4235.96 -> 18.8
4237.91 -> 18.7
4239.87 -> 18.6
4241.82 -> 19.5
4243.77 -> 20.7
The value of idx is 20.4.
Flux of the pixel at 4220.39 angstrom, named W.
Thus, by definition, 18.9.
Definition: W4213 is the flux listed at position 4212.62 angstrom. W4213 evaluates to 20.3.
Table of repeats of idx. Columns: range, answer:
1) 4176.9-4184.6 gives 19.5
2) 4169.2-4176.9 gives 20.2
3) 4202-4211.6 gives 19.3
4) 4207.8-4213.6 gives 20.1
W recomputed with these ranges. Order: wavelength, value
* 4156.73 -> 20.3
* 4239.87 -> 18.6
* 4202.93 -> 18.3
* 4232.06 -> 16.6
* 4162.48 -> 19.3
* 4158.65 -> 19.3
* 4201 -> 18.6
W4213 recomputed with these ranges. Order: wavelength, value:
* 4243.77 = 20.7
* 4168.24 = 20.5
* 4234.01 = 18.9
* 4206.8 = 19.2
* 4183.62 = 19.3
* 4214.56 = 20.1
